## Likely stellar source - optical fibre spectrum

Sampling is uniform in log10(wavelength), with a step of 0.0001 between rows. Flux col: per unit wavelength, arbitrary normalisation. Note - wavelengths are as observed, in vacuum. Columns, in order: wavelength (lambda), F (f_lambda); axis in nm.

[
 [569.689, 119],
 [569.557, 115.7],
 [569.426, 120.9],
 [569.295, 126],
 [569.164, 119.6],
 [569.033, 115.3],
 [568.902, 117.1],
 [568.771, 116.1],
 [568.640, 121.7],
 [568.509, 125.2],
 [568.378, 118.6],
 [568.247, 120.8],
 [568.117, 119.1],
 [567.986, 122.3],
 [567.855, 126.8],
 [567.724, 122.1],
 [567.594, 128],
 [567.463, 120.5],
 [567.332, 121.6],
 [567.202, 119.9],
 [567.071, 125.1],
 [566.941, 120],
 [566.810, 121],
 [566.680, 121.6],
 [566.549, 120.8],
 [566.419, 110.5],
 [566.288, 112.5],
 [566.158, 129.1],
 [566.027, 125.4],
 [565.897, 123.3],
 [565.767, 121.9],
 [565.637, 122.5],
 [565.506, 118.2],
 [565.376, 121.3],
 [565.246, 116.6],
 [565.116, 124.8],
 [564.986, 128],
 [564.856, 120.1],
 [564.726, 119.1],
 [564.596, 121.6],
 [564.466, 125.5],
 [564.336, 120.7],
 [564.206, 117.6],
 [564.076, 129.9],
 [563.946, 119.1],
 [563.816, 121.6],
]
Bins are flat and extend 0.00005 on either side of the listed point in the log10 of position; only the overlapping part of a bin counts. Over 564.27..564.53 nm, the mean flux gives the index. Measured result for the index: 123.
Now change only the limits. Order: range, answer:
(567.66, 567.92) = 124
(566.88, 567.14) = 123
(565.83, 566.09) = 125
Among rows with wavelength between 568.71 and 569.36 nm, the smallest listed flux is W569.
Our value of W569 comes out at 115.3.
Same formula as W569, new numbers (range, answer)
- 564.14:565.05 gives 117.6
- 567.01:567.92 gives 119.9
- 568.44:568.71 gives 121.7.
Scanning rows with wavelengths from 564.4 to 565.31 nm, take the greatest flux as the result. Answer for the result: 128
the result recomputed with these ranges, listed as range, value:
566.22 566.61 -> 120.8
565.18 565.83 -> 122.5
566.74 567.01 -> 121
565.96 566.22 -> 129.1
